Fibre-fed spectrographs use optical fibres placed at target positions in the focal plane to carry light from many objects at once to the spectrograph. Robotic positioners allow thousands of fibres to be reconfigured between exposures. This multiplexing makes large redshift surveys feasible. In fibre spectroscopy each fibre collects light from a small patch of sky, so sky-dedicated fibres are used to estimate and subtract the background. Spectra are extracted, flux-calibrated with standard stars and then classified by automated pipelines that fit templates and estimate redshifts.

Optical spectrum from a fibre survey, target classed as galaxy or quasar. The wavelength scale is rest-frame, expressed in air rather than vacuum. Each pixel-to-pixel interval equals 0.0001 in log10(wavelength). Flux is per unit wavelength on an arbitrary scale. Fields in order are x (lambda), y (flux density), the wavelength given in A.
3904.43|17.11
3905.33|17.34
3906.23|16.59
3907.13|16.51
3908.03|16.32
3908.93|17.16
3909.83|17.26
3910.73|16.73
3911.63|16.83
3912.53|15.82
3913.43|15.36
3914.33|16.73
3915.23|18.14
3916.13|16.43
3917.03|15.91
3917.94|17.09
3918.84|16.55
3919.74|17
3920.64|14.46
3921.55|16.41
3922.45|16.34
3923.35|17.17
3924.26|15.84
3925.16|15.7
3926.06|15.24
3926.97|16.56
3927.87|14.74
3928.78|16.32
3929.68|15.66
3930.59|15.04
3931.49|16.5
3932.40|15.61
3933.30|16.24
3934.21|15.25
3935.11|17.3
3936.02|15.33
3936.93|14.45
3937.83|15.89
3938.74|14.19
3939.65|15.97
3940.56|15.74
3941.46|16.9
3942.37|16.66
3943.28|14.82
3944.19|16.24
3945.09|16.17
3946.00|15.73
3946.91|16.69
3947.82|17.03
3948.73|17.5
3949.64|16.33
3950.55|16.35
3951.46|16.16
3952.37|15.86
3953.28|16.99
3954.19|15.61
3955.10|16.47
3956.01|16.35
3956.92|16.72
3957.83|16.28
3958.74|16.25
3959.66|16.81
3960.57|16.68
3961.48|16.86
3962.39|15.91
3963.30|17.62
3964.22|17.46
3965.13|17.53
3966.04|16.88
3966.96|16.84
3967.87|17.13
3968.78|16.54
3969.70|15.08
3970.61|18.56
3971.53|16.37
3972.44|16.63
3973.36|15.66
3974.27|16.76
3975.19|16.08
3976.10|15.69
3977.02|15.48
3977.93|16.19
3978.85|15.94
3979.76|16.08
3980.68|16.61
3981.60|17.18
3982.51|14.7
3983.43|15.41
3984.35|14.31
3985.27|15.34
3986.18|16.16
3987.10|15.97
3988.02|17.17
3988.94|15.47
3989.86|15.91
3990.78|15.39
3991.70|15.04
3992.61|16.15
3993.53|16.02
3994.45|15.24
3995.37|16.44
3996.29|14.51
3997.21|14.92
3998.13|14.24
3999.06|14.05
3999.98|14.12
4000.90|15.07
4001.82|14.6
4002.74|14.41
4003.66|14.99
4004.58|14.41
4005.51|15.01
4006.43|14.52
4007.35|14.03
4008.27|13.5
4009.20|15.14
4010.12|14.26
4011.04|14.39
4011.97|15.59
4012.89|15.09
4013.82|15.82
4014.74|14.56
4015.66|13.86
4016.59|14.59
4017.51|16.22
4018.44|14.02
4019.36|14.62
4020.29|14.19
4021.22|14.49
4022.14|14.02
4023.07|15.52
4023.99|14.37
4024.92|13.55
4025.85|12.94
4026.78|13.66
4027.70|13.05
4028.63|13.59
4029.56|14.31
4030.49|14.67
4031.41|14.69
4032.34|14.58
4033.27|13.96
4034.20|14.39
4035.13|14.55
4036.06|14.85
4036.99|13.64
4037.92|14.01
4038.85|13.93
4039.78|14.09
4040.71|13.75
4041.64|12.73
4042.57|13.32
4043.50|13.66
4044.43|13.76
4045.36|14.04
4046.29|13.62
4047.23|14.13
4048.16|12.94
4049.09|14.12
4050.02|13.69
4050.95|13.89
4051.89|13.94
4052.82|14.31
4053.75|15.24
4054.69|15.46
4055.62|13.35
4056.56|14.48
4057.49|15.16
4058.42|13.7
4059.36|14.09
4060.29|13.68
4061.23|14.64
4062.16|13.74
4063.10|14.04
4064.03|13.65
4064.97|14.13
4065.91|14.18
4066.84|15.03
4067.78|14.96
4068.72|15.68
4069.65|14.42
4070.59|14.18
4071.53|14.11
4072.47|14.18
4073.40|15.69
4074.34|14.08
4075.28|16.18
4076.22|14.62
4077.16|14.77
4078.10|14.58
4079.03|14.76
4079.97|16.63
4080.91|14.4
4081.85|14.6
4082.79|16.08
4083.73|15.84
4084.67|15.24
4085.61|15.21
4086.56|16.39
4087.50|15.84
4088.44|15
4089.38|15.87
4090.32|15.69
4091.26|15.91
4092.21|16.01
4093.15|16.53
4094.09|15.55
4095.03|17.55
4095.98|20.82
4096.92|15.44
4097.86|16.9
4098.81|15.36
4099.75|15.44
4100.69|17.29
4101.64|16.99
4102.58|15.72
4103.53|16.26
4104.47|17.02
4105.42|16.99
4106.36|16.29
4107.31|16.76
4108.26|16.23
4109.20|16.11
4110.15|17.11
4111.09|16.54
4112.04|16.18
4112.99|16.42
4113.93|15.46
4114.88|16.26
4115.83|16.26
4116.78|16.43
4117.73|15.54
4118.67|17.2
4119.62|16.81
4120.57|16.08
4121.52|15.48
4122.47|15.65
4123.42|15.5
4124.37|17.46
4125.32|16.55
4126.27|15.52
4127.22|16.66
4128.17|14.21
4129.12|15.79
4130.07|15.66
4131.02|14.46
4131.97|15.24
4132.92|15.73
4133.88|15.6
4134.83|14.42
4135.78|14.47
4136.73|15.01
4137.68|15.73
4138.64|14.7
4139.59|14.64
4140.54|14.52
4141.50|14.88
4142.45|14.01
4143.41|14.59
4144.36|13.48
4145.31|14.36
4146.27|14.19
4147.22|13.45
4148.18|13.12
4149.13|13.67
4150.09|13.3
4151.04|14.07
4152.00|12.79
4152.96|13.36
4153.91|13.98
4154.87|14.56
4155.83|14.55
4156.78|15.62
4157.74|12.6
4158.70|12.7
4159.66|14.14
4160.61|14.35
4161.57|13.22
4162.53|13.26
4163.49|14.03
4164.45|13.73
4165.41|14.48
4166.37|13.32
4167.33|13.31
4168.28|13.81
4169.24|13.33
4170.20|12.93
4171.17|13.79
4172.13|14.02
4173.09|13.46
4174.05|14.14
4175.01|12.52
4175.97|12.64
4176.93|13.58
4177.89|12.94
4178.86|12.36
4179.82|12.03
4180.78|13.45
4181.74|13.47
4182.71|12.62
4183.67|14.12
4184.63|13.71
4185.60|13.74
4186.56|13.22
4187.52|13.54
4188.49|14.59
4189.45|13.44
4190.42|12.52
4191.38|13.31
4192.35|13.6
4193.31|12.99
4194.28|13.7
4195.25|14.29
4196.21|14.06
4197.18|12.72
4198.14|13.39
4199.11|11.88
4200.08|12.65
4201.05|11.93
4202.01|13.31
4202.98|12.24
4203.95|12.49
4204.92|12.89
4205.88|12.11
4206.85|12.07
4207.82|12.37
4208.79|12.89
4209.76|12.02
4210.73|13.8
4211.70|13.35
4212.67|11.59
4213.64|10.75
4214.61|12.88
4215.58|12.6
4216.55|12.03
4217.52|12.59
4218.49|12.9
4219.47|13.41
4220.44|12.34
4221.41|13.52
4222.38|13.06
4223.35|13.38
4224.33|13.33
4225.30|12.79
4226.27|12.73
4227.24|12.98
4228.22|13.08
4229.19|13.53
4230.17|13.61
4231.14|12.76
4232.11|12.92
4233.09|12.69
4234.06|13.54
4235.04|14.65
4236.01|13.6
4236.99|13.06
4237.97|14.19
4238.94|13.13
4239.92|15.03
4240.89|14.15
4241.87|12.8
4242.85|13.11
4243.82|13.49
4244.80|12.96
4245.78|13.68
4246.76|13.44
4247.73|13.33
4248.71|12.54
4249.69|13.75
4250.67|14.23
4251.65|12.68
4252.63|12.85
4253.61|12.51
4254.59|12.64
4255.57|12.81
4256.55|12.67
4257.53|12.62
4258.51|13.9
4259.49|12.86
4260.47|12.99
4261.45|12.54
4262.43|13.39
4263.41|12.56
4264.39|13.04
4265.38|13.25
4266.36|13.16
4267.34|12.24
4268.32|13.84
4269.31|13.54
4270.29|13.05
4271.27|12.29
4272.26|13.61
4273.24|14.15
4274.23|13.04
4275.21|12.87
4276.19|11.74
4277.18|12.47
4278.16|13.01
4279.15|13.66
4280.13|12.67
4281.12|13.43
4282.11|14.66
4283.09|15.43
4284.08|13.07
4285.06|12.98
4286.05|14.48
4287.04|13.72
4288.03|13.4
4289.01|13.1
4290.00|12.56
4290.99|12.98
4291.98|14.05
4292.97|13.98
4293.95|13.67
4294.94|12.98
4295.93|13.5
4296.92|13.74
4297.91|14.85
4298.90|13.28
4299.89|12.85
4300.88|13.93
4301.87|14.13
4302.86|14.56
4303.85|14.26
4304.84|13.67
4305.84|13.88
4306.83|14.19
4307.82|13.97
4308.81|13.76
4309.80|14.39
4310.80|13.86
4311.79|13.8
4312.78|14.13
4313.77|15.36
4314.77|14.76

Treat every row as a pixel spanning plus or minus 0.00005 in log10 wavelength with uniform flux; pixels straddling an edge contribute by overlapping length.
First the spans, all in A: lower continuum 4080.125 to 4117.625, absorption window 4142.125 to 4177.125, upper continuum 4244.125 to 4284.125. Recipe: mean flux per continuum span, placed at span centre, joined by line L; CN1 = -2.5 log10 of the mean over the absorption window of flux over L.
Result 0.11 mag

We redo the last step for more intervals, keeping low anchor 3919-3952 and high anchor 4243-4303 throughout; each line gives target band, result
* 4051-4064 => 0.06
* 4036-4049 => 0.11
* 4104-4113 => -0.14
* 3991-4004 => 0.04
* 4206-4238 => 0.06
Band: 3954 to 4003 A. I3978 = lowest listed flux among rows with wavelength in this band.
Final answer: 14.05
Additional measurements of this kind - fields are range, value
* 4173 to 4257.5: 10.75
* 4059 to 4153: 12.79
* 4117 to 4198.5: 12.03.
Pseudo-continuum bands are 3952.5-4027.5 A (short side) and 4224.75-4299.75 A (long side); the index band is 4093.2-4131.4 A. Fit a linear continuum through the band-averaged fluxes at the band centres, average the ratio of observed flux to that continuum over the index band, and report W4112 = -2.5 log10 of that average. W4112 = -0.13 mag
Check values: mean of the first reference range 15.5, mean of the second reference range 13.3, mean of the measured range 16.3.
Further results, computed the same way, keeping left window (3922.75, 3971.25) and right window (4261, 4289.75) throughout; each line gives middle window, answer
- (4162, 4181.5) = 0.07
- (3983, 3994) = 0.01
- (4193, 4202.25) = 0.07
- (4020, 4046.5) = 0.11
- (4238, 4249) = 0.01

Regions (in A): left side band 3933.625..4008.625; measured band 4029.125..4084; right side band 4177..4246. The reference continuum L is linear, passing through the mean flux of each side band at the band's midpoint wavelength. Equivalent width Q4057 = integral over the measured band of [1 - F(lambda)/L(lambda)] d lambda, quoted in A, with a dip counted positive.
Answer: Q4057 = 1.9 A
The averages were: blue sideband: 15.9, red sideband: 13.1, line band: 14.4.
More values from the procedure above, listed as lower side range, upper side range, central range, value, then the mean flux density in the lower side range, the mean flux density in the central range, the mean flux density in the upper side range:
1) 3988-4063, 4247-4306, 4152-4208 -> 1.7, 14.4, 13.3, 13.3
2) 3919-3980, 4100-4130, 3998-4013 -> 1.6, 16.2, 14.5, 16.3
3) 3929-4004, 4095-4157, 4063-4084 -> 1.1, 16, 14.8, 15.5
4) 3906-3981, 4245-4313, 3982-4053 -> 5.2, 16.3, 14.5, 13.4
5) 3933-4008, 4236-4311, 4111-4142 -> -2.2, 15.9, 15.7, 13.4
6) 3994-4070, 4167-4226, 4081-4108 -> -4.6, 14.3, 16.2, 13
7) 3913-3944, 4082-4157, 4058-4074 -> 1.3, 16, 14.4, 15.6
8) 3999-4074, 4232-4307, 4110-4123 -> -2.1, 14.3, 16.2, 13.4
